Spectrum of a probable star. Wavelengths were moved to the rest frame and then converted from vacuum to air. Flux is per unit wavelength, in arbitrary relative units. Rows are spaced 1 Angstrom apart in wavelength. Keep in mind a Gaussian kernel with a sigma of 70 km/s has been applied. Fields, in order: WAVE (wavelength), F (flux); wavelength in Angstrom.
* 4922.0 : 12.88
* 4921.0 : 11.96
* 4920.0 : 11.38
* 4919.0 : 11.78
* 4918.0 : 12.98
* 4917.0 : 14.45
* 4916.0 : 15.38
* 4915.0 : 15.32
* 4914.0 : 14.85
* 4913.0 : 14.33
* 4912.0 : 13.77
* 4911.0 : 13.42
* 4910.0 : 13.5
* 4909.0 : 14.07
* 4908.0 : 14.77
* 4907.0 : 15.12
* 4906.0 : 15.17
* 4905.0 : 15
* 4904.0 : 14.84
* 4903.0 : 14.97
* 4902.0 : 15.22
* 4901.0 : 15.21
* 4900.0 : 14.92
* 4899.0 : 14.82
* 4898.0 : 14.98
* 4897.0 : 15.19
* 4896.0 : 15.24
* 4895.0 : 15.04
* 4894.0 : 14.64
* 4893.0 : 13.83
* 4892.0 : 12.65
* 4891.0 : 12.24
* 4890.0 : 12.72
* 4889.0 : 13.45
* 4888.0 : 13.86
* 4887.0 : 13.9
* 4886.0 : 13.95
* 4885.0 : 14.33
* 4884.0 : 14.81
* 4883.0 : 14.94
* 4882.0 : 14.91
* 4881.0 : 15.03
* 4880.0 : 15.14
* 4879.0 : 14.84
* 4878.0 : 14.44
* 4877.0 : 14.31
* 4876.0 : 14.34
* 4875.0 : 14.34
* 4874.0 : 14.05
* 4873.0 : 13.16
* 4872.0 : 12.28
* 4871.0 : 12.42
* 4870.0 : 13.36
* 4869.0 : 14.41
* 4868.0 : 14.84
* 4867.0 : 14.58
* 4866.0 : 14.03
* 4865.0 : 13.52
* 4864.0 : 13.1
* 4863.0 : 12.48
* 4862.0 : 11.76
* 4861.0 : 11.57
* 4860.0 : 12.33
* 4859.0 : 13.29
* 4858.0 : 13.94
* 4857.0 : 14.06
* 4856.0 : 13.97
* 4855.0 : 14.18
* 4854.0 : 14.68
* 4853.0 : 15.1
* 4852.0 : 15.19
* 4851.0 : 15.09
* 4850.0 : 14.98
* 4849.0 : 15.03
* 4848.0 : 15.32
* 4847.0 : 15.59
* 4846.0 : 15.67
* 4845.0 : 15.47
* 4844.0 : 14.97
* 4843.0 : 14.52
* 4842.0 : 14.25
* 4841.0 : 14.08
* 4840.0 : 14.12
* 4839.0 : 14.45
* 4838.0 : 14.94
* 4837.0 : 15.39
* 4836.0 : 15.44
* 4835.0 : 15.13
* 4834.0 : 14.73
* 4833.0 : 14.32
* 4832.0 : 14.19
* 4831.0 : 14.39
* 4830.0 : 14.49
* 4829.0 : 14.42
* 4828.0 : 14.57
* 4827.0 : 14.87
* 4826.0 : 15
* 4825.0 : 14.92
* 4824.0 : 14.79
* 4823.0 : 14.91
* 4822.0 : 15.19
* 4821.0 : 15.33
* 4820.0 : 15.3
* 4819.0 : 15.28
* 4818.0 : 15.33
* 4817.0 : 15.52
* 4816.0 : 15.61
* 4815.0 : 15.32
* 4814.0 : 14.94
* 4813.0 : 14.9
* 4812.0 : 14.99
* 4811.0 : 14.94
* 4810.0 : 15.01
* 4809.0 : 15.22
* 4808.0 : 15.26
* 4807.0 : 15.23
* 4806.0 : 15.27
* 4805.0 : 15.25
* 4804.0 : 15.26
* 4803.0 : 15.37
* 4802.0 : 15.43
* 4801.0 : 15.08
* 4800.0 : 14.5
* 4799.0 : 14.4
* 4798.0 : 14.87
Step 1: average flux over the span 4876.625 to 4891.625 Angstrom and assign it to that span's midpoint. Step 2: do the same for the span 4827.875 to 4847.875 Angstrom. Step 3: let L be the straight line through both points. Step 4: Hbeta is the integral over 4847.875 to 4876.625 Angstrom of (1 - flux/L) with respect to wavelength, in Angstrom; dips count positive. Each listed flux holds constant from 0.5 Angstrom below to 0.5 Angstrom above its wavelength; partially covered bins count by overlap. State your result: 1.3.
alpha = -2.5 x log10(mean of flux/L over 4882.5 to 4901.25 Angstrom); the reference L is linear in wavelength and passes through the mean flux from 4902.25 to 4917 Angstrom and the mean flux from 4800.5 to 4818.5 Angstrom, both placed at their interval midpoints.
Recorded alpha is 0.036 mag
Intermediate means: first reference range 15.2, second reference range 14.6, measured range 14.2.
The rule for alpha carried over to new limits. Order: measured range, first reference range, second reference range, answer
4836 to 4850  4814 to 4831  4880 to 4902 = -0.01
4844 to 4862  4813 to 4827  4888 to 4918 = 0.04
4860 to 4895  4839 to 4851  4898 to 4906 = 0.09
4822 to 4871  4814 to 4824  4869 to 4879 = 0.01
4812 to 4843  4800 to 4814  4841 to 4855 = 0.01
